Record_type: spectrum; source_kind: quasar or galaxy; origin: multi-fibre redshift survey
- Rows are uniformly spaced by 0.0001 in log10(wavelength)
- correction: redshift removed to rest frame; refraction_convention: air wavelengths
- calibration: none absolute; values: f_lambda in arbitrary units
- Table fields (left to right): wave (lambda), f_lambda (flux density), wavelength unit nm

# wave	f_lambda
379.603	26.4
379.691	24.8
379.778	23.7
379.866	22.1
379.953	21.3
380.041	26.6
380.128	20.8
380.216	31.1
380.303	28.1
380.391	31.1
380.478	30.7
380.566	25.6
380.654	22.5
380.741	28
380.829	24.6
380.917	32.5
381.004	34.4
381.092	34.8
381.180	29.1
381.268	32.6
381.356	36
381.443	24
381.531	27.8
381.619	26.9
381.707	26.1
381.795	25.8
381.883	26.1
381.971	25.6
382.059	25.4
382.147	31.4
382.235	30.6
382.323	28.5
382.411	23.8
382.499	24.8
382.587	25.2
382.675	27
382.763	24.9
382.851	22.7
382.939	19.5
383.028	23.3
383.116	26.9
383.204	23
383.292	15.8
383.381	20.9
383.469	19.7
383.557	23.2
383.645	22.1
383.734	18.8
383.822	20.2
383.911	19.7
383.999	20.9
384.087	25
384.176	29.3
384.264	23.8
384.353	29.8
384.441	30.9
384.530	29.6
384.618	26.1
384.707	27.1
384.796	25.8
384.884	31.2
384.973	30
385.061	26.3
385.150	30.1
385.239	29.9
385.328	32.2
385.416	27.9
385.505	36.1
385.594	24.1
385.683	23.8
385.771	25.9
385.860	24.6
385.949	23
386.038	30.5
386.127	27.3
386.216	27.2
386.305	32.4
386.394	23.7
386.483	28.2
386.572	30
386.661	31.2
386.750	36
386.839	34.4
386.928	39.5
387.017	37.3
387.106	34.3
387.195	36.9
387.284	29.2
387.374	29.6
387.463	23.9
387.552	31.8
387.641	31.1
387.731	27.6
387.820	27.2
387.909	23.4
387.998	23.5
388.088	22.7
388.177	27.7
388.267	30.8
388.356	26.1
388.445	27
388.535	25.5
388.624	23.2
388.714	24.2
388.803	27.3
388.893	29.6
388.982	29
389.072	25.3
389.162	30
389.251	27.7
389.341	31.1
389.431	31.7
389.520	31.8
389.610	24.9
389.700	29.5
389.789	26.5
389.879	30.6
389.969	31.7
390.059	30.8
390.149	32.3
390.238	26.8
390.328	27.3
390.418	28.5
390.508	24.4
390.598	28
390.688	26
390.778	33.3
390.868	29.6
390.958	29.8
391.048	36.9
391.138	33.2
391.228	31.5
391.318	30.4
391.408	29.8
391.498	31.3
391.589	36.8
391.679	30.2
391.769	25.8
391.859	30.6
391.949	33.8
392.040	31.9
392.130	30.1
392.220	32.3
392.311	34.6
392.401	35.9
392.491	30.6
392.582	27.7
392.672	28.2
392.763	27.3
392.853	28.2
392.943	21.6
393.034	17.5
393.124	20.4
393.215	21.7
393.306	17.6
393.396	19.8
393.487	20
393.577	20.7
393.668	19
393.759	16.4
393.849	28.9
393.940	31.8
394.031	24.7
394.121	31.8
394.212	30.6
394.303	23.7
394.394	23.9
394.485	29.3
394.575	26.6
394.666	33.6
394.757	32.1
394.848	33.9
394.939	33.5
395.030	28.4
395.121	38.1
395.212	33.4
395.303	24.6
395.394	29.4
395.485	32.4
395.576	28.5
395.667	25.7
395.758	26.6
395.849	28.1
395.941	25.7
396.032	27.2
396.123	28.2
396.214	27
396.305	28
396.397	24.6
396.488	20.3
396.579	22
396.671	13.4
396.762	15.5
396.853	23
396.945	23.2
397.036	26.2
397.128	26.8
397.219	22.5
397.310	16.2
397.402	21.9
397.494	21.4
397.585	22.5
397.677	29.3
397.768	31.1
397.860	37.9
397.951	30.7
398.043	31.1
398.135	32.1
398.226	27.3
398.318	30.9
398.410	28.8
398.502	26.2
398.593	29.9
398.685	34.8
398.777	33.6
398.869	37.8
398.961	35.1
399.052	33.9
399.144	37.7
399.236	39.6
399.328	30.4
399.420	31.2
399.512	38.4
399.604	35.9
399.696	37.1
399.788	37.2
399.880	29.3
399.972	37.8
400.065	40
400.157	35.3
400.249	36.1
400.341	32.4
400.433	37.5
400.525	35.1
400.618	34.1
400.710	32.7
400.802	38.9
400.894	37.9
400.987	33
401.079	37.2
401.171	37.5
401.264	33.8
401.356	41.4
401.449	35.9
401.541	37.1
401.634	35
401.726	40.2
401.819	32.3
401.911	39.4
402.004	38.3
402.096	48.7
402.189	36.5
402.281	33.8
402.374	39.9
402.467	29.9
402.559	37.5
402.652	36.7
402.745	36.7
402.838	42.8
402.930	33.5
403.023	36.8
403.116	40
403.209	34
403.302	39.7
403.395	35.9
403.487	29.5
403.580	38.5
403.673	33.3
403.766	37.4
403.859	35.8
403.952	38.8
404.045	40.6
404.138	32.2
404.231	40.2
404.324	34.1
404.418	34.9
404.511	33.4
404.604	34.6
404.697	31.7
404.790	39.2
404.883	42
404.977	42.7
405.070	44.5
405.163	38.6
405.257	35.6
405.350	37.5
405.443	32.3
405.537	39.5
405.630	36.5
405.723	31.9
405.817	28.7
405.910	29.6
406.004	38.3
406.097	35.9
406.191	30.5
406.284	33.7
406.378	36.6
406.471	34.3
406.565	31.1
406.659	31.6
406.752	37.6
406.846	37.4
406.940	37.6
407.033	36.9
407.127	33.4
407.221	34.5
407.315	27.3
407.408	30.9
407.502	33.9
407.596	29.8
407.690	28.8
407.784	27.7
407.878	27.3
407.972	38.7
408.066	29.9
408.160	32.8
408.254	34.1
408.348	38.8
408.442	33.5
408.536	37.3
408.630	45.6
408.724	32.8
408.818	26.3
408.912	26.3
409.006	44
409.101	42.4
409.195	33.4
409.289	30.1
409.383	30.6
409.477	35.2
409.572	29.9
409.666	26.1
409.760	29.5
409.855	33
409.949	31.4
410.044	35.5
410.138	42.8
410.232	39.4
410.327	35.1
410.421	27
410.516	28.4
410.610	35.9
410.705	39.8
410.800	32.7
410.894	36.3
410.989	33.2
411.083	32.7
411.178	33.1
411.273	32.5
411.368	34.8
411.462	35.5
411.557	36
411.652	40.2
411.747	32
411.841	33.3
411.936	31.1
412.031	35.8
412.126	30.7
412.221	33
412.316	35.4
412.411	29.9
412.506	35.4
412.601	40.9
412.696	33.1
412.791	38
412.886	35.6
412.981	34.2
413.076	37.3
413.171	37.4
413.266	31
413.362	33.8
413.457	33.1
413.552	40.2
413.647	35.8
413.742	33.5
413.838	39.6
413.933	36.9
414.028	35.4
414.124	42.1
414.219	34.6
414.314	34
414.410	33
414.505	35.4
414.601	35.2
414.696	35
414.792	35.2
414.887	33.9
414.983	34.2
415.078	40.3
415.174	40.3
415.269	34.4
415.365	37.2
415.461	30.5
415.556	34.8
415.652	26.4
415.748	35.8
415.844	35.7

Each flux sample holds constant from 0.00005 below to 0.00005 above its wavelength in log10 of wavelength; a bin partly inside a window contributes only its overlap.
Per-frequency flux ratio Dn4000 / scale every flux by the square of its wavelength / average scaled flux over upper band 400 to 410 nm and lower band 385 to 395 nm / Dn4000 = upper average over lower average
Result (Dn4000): 1.33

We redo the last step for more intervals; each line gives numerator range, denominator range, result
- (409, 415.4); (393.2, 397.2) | 1.46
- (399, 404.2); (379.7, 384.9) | 1.55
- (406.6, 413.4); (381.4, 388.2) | 1.43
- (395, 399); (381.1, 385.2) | 1.14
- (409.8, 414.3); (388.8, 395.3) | 1.35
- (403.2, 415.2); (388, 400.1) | 1.31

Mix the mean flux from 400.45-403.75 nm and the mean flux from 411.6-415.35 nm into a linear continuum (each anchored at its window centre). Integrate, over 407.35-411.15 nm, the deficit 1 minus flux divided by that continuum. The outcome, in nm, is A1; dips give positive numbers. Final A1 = 0.26 nm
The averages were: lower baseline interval 36.7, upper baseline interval 35.4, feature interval 33.5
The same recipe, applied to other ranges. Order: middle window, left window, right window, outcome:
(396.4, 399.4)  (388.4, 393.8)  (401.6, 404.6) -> 0.47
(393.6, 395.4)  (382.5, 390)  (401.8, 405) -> 0.19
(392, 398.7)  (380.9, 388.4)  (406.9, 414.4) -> 0.76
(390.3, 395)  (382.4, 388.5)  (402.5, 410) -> 0.25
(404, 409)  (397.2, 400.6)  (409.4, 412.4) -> -0.23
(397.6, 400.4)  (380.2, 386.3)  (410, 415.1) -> -0.21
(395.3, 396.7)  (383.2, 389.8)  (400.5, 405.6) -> 0.30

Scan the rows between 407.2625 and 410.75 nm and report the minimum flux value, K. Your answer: 26.1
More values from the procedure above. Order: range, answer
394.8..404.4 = 13.4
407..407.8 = 27.3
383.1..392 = 15.8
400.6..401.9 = 32.3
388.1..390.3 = 23.2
